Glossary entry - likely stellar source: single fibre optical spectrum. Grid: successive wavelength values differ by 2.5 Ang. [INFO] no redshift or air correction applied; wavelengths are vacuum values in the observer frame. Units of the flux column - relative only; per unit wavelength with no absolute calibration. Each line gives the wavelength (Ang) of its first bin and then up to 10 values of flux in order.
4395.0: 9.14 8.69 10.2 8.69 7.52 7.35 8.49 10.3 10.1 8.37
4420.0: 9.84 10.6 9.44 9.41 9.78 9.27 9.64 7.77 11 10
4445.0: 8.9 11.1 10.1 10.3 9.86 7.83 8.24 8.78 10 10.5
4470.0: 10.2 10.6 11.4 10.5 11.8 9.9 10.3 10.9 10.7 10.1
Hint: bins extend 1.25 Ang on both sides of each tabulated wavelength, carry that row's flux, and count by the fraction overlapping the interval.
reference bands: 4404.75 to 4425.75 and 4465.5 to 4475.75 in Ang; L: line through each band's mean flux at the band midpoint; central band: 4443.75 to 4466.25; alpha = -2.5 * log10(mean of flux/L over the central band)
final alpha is 0.080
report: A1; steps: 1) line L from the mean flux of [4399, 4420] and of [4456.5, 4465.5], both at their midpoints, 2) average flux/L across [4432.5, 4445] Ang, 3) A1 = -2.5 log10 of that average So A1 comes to -0.09 mag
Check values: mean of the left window 8.92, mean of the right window 8.63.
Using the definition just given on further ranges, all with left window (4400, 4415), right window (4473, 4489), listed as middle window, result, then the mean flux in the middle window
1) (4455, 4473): 0.099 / 9.43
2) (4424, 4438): 0.012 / 9.29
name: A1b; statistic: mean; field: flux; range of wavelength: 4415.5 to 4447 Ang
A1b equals 9.55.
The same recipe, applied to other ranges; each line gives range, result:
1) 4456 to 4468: 9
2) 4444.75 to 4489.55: 10.1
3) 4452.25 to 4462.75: 8.9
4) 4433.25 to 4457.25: 9.76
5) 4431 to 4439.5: 9.11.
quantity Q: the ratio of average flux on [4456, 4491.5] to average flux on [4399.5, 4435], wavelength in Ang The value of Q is 1.10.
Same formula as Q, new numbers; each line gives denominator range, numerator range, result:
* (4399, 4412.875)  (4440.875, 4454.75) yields 1.17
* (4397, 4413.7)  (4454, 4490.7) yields 1.15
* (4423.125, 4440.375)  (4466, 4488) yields 1.13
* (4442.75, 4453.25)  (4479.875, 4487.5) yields 1.05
